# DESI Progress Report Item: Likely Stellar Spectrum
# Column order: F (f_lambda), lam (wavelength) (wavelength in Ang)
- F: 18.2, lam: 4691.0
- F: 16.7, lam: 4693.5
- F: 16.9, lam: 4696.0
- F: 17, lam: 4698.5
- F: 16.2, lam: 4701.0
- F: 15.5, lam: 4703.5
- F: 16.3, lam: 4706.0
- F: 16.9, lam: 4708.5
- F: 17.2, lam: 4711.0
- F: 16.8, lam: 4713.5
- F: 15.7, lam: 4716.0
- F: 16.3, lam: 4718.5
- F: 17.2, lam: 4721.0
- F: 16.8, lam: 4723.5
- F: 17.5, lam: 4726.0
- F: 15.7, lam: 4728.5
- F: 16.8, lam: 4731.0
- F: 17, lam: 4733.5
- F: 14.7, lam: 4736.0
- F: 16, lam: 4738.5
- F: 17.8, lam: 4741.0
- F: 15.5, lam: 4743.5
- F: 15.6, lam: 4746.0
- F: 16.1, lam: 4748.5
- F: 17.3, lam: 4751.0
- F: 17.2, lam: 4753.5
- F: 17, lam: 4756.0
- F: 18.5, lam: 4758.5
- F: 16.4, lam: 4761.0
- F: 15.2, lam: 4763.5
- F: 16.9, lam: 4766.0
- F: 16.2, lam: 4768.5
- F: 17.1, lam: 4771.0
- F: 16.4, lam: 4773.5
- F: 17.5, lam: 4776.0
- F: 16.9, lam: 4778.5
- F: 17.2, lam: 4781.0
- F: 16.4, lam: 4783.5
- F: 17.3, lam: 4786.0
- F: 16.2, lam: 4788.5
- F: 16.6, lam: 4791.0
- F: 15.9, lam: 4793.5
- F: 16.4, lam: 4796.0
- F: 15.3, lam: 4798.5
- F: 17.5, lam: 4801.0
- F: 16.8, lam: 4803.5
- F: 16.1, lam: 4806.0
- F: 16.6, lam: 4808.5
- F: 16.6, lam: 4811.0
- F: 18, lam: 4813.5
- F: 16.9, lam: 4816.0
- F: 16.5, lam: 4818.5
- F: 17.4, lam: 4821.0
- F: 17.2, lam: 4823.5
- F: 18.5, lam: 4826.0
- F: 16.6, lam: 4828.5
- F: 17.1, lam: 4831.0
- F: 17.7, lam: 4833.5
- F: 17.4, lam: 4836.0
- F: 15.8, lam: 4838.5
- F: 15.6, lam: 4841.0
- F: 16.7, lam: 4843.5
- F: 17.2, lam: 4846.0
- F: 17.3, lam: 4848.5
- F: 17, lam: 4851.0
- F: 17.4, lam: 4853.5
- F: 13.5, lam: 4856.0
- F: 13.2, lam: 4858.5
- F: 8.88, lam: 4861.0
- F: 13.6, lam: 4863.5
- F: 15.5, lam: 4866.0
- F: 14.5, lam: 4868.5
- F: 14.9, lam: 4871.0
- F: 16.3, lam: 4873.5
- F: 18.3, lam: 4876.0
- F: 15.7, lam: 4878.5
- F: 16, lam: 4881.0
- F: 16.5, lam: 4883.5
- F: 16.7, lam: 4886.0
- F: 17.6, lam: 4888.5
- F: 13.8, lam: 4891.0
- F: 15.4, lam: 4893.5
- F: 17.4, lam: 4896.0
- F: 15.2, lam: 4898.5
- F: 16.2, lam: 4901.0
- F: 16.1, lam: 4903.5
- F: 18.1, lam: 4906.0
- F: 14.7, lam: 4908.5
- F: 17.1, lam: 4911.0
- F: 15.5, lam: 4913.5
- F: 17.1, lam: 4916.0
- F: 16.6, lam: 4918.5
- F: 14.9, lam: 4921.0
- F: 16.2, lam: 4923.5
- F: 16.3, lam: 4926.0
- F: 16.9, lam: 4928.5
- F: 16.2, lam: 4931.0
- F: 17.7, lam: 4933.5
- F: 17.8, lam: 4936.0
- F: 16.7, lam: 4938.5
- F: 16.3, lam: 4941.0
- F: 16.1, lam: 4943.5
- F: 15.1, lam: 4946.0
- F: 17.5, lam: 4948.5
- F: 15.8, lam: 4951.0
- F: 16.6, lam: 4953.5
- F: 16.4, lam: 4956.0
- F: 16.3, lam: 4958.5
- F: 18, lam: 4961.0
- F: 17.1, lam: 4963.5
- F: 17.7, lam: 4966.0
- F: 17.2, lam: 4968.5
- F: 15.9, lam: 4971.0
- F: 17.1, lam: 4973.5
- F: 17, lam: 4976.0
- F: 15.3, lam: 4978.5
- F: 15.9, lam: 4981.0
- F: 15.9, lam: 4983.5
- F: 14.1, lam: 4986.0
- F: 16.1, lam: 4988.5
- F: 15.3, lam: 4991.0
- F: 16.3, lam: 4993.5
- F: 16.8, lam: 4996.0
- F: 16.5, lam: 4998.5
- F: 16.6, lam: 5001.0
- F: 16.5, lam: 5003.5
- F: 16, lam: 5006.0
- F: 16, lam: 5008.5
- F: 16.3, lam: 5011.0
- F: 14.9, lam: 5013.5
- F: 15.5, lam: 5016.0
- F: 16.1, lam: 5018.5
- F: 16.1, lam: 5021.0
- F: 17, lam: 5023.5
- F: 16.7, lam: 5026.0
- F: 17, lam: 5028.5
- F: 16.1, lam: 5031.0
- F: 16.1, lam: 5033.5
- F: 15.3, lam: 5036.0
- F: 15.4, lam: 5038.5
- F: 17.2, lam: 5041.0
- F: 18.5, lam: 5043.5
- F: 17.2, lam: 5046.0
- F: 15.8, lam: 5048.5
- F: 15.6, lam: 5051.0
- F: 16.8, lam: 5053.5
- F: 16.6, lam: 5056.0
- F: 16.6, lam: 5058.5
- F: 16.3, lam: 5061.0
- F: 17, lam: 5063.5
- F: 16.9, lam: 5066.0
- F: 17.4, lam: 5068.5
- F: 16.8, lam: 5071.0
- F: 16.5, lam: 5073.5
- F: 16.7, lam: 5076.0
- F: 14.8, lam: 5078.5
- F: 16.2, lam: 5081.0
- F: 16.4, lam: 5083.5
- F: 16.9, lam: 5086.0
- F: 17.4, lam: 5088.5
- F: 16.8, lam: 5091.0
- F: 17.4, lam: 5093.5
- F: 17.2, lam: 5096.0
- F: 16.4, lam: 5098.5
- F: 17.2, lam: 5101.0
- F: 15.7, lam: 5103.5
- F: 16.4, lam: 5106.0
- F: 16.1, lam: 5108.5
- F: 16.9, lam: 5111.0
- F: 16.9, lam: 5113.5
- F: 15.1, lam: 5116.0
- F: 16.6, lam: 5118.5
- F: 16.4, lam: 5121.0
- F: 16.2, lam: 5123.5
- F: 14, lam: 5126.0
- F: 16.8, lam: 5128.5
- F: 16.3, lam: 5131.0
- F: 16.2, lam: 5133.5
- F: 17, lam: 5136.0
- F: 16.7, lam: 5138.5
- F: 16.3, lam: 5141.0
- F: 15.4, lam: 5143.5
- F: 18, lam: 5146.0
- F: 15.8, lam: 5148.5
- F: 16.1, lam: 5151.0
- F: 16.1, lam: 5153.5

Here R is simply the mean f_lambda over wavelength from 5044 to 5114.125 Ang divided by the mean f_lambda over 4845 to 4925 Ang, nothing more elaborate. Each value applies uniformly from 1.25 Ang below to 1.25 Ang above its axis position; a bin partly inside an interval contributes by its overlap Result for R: 1.1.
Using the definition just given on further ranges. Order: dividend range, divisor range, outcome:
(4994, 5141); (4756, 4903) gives 1.01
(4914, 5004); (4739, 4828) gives 0.98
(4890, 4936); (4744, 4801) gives 0.98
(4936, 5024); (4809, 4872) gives 1.02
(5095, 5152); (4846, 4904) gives 1.05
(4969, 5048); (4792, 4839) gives 0.96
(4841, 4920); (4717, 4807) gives 0.95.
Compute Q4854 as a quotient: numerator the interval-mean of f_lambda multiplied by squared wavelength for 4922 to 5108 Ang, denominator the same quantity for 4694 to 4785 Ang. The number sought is 1.1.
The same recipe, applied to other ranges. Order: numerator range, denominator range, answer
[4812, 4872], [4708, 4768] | 1.01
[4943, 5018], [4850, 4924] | 1.08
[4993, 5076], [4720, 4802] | 1.11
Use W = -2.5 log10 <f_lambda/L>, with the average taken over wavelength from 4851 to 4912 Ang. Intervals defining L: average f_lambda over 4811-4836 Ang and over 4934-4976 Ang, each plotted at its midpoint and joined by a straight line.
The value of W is 0.10 mag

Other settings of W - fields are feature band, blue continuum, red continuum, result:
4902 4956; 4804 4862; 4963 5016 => -0.013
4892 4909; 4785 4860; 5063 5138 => 0.024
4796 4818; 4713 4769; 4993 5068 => -0.013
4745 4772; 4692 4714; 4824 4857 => 0.000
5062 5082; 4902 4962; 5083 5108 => 0.013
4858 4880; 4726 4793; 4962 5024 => 0.127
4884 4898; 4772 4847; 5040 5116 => 0.041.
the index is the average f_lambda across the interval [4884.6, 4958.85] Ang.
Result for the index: 16.3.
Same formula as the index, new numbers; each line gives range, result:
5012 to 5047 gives 16.4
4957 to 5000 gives 16.4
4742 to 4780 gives 16.7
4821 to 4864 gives 16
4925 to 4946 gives 16.7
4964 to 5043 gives 16.2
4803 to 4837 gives 17.1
